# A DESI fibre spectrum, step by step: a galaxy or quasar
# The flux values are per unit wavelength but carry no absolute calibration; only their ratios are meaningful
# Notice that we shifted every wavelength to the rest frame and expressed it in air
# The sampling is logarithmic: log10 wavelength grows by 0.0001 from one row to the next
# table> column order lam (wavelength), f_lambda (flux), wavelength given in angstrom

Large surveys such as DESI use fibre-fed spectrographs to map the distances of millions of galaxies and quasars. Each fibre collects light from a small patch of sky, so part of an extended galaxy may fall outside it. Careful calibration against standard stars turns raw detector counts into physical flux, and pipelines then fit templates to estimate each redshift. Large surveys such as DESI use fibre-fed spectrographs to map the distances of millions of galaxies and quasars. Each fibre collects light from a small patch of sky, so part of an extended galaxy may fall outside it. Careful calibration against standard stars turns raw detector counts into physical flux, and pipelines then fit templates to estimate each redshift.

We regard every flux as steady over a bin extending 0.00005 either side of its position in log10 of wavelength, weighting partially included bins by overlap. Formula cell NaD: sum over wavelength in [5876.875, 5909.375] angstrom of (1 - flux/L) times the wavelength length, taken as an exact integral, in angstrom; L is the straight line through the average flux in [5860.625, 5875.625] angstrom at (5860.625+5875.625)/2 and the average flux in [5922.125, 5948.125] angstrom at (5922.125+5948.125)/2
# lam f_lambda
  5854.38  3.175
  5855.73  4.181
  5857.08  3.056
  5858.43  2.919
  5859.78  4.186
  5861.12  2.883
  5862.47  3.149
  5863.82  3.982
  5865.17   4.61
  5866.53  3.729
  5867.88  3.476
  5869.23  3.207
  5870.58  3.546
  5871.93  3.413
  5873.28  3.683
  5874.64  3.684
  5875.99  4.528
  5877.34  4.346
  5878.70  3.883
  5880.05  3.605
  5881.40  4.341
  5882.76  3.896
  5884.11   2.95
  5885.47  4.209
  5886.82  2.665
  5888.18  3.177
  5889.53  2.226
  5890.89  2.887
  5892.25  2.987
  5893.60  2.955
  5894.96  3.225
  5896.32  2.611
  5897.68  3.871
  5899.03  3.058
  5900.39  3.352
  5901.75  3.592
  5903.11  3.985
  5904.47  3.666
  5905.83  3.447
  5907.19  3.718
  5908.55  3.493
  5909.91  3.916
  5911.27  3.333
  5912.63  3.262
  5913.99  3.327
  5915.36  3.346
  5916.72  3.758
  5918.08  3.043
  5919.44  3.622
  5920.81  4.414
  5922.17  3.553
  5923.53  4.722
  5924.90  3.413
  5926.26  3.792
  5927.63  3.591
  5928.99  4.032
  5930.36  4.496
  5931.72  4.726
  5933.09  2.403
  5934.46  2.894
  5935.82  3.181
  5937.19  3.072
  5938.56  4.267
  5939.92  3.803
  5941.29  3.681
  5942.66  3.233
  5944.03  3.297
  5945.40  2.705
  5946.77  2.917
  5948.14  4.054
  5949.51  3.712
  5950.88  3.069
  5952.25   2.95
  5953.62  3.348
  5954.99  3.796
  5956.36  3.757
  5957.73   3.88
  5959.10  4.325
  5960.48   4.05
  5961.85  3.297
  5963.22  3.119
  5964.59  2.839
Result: 1.6 angstrom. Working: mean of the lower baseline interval 3.61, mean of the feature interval 3.42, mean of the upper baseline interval 3.58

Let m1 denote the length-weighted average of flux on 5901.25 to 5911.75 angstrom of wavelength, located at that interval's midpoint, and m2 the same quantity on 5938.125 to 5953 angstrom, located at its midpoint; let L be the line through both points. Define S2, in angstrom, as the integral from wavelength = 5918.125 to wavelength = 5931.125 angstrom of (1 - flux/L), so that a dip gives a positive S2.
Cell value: -1.40 angstrom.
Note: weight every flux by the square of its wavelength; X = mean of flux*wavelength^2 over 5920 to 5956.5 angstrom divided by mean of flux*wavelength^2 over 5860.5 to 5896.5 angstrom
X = 1.0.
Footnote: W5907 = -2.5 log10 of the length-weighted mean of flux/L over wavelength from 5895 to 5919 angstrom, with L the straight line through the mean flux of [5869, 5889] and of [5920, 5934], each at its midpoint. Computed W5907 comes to 0.10 mag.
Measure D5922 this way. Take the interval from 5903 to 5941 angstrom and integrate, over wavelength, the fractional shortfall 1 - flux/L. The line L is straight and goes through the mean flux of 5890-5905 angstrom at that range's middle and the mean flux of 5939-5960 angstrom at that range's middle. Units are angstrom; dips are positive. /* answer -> -2.9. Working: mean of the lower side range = 3.27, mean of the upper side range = 3.52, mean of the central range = 3.65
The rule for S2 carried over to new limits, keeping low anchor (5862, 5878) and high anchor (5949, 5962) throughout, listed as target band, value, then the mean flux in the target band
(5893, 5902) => 1.24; 3.22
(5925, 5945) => 0.45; 3.59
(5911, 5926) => 0.27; 3.63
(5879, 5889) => 0.58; 3.55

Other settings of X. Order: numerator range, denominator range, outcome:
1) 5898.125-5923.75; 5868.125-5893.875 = 1.04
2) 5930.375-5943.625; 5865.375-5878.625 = 0.95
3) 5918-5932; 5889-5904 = 1.26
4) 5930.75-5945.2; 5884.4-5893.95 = 1.16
